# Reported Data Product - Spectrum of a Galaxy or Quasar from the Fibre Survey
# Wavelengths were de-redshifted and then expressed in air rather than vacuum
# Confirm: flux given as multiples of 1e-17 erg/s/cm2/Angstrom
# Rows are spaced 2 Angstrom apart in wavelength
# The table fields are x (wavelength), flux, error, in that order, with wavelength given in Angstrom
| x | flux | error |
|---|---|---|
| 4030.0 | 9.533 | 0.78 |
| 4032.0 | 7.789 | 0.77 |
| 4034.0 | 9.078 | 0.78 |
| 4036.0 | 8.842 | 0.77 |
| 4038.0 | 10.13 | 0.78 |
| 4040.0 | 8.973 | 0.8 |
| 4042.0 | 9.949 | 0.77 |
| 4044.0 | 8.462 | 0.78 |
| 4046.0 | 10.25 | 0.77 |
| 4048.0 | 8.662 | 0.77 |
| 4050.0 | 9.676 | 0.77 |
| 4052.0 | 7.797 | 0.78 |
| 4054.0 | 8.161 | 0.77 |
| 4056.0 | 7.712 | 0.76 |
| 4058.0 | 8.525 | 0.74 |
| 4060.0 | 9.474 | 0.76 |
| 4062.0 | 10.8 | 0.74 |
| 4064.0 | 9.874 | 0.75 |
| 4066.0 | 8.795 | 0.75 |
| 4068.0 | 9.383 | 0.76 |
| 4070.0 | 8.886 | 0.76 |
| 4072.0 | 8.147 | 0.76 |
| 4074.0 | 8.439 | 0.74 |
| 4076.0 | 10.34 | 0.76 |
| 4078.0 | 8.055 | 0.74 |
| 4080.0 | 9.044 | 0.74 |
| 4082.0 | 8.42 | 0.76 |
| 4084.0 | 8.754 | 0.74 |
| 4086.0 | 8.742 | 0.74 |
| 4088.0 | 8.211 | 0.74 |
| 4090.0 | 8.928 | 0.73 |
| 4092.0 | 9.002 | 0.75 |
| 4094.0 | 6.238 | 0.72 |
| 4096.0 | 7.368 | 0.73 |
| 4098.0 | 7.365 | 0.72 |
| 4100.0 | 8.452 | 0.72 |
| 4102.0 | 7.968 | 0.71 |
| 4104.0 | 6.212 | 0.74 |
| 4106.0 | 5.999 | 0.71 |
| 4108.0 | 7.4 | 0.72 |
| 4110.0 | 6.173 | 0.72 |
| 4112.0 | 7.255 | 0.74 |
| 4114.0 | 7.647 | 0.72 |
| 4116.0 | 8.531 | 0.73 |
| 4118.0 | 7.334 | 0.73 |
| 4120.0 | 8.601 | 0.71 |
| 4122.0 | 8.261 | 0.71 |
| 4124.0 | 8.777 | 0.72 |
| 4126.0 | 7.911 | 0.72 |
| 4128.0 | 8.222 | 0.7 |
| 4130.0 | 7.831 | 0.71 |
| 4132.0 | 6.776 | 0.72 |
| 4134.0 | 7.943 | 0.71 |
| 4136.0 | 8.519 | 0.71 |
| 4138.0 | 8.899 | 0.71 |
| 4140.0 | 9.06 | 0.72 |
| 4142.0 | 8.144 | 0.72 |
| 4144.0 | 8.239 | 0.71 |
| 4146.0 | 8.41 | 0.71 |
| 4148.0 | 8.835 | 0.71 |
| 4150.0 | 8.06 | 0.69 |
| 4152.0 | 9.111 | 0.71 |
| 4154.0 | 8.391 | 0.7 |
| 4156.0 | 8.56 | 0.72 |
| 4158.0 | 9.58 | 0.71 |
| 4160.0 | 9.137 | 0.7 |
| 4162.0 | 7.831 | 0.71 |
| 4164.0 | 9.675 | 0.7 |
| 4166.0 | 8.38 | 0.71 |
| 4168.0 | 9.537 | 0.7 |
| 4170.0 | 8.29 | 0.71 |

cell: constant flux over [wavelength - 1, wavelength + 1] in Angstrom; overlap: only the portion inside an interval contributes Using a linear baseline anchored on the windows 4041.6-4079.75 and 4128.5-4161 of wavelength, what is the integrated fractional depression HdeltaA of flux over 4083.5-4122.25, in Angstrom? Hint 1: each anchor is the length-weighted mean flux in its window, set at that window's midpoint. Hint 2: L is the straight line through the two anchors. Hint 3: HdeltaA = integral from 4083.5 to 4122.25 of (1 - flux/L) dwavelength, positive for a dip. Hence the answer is 4.60 Angstrom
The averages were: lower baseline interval 9.01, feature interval 7.7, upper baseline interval 8.46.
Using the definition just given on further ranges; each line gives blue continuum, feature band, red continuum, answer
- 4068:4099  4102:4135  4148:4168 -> 3.97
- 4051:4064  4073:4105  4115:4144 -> 1.27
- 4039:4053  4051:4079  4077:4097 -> -0.54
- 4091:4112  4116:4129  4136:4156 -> -0.59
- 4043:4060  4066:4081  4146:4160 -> -0.30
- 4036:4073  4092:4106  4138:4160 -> 2.51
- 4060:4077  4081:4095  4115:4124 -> 0.94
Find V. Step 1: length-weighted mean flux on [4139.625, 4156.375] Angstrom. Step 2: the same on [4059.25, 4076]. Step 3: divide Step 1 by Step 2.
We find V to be 0.92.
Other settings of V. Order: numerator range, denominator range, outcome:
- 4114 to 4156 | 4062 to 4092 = 0.93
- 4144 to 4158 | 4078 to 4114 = 1.11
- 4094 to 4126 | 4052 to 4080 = 0.84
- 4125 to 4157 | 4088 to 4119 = 1.11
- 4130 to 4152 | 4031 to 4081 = 0.92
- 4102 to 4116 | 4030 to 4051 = 0.76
